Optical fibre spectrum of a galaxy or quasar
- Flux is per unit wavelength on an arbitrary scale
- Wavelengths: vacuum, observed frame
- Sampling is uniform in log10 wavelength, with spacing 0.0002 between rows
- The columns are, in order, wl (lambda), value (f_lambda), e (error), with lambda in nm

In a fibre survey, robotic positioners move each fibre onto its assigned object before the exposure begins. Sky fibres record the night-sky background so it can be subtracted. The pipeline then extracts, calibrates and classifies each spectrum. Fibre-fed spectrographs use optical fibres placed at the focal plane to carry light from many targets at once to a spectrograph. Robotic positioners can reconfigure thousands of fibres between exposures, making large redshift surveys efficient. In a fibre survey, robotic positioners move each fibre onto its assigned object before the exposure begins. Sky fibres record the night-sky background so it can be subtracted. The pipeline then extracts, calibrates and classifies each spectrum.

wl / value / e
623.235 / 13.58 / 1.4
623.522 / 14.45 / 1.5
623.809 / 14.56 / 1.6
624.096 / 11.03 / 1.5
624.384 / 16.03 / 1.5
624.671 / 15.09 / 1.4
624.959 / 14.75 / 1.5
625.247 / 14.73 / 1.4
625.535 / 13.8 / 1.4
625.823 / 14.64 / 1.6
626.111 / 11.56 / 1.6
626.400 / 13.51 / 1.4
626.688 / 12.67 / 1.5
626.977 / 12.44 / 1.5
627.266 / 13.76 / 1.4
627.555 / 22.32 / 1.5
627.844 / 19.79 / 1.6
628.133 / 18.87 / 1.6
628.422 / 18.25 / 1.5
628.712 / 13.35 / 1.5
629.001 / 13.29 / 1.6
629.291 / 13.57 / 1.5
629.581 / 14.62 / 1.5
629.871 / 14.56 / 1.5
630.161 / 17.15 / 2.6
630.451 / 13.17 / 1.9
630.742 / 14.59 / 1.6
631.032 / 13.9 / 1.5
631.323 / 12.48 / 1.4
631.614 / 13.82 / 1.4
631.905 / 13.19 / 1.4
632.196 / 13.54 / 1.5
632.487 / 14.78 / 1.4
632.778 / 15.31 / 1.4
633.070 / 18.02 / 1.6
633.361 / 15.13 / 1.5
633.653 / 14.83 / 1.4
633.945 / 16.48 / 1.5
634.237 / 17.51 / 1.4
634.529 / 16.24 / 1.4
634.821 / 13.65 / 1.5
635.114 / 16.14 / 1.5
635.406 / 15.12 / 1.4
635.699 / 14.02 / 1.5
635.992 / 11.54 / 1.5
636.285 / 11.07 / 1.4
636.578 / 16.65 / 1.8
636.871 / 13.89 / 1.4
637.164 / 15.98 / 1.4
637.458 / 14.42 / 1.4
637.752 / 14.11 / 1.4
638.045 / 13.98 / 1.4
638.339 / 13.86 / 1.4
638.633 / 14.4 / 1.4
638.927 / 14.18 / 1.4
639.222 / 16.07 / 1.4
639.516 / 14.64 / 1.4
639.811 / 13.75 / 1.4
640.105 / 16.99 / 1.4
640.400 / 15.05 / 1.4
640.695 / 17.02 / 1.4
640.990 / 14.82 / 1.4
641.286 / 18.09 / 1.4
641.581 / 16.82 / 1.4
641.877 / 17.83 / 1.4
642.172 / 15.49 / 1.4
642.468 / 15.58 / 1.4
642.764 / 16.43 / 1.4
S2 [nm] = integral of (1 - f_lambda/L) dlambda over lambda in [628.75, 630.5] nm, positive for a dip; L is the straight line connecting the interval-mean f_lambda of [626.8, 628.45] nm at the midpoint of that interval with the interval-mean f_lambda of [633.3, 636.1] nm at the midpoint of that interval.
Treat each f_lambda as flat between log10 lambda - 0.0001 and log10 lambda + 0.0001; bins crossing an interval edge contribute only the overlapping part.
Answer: 0.25 nm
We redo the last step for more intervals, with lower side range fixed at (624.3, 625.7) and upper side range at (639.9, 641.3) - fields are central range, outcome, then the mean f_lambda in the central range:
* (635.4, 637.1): 0.22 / 13.7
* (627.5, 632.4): 0.01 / 15.2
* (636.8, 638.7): 0.18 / 14.4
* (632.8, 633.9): -0.03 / 16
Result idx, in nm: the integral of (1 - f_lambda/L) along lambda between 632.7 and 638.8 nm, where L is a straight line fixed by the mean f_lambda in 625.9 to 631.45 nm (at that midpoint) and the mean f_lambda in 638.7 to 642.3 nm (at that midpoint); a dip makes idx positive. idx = 0.25 nm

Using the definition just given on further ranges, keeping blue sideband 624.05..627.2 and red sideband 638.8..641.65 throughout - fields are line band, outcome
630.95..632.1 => 0.096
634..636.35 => 0.066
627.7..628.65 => -0.296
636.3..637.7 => 0.047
